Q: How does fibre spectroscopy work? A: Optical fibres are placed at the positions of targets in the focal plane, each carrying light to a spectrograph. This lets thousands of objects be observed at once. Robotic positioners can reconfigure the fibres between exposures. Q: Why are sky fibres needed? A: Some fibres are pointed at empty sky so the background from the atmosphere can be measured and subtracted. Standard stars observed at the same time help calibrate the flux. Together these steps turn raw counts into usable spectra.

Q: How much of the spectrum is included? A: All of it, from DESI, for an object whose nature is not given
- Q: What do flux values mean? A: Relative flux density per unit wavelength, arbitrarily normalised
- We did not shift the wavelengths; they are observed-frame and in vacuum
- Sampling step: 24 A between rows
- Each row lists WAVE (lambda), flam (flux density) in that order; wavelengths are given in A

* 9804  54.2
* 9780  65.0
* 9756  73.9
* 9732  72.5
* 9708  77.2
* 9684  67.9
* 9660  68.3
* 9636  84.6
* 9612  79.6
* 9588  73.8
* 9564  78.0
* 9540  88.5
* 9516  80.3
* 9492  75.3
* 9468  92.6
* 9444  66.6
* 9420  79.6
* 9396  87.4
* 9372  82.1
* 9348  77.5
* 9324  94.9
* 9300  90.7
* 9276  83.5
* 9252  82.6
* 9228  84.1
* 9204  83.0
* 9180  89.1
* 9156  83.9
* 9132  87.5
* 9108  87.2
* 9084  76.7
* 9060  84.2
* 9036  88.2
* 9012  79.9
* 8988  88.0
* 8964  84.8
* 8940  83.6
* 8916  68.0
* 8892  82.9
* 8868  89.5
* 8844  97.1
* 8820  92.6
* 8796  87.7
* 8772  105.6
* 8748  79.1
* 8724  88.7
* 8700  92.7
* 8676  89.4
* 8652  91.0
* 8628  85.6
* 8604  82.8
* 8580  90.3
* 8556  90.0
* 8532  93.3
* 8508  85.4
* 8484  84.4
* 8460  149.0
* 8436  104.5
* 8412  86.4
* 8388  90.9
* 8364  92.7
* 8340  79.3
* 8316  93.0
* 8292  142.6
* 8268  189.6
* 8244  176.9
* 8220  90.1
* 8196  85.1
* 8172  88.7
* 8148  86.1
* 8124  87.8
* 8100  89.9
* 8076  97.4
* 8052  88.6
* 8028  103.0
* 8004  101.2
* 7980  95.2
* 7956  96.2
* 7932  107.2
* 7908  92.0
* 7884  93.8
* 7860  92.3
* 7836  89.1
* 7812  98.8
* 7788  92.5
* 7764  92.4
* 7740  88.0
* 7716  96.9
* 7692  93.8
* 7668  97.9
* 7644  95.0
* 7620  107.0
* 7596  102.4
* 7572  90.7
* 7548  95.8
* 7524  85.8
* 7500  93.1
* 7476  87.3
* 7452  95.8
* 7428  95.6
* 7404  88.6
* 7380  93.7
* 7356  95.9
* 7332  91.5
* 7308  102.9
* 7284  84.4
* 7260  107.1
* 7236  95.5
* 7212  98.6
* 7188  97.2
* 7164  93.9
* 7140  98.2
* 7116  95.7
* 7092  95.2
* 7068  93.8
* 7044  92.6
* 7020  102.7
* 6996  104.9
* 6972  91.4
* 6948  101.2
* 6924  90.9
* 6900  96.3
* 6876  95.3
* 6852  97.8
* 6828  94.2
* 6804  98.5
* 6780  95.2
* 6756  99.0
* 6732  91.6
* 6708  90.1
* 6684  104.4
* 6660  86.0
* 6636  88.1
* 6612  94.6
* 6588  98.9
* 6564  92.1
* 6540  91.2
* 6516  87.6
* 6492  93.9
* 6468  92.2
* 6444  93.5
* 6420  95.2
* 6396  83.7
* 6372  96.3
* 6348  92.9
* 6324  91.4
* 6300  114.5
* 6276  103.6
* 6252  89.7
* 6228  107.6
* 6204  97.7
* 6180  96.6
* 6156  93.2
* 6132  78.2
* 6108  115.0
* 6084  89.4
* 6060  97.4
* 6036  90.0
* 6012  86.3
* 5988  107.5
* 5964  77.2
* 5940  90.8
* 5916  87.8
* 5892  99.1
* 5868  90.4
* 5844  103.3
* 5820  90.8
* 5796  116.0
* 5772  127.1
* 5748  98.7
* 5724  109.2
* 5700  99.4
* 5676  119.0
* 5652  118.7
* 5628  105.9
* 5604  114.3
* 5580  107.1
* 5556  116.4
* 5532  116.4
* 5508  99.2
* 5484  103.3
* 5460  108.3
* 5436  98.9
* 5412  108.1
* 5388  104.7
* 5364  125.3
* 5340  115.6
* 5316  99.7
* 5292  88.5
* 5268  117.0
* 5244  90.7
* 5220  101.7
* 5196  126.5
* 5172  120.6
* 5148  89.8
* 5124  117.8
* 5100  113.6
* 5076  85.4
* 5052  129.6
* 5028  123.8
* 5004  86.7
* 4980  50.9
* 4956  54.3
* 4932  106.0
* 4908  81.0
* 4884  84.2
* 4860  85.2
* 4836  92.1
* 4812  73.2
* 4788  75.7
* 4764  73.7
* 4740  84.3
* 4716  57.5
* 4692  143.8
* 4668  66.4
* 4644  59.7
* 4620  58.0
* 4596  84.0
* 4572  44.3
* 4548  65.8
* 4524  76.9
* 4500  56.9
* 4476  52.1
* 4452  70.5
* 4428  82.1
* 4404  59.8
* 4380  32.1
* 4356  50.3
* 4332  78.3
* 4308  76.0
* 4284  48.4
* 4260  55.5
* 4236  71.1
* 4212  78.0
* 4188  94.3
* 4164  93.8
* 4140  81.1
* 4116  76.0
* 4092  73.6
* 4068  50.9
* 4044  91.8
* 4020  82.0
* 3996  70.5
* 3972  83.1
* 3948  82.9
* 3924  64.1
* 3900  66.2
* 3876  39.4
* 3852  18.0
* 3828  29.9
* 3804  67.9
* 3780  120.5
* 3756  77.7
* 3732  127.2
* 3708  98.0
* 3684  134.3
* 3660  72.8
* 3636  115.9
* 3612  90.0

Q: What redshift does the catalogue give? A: 0.26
